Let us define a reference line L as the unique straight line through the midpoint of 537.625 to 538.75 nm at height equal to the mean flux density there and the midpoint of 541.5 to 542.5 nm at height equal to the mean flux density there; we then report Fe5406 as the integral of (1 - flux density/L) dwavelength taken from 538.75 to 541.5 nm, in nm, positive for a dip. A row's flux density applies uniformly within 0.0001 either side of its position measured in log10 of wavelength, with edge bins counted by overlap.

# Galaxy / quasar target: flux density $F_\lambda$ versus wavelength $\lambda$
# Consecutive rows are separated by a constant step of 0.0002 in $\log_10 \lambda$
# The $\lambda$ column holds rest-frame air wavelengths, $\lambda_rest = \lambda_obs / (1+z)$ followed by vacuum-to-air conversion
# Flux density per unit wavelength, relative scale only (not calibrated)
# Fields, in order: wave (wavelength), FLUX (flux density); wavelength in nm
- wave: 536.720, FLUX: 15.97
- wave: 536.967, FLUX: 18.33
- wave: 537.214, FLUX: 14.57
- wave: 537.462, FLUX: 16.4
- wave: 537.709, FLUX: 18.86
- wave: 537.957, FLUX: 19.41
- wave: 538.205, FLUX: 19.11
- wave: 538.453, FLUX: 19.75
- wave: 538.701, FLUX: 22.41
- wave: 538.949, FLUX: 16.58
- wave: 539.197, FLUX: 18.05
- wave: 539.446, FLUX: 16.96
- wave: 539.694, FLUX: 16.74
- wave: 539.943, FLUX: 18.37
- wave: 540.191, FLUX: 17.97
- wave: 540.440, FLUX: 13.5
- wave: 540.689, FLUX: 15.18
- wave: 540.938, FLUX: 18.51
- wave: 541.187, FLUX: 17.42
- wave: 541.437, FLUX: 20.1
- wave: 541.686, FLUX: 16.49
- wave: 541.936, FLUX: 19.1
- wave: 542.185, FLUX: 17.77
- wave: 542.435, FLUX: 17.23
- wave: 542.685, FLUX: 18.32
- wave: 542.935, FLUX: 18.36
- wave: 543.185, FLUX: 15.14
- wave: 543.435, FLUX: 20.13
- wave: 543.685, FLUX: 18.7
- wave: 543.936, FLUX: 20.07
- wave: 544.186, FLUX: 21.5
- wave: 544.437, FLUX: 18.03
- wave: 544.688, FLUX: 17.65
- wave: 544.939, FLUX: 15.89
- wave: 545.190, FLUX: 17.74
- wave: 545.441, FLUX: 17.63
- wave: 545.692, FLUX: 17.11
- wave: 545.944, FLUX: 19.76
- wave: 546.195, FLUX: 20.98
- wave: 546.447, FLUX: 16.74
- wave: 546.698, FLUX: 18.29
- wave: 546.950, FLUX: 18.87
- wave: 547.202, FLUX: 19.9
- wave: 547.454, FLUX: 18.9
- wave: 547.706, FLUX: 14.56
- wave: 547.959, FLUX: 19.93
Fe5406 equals 0.22 nm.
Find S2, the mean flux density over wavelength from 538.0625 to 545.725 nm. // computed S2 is 18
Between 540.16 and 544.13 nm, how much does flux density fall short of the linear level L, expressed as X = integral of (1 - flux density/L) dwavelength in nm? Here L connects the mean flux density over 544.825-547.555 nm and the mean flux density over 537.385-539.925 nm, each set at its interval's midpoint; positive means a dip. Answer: 0.13 nm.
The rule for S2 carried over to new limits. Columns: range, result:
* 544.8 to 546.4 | 18.1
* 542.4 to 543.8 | 18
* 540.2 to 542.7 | 17.3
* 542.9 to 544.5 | 18.9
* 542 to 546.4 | 18.3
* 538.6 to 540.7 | 17.4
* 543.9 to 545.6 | 18.2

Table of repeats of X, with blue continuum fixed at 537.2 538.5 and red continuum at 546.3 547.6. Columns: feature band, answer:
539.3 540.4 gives 0.06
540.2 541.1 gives 0.11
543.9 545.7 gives 0.03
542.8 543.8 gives 0.02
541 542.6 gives 0.03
